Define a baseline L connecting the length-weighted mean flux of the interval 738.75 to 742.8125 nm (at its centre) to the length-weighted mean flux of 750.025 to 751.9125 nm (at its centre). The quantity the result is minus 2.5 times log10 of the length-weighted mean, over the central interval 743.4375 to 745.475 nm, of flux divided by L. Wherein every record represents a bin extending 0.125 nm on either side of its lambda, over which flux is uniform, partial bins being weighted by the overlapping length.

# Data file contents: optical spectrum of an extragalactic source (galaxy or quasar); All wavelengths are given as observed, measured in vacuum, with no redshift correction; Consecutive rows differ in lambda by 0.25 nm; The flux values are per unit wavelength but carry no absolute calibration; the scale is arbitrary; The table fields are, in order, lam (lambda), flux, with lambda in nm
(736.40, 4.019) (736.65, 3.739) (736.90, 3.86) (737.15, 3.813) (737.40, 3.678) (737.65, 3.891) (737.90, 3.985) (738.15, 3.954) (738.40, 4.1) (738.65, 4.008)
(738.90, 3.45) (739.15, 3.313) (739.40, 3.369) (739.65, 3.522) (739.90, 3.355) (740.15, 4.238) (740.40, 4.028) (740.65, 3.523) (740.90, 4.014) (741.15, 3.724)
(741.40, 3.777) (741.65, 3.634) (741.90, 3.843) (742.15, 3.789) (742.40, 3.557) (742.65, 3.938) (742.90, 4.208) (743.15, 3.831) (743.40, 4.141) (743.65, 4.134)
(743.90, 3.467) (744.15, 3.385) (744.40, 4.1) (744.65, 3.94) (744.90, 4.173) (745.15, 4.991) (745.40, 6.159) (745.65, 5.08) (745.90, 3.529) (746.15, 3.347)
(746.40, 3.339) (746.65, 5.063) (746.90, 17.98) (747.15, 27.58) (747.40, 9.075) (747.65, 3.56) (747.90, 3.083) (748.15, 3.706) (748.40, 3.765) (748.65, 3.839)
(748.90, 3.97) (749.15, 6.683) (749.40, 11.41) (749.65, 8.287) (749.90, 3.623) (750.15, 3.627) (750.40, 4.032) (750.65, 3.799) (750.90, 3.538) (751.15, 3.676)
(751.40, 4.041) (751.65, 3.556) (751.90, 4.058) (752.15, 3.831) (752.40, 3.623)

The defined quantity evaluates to -0.14 mag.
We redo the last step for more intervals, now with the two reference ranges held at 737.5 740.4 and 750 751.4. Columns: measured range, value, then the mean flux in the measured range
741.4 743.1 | -0.019 mag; 3.82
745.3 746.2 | -0.215 mag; 4.58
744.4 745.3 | -0.166 mag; 4.38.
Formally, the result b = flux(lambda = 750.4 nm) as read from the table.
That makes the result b 4.032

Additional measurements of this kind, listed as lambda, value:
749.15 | 6.683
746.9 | 17.98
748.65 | 3.839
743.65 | 4.134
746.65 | 5.063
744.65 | 3.94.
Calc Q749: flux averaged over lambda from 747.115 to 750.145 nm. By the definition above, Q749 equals 6.63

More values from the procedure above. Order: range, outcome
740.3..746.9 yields 4.29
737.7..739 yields 3.91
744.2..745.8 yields 4.66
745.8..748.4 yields 7.86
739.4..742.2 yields 3.75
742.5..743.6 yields 4.03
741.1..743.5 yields 3.84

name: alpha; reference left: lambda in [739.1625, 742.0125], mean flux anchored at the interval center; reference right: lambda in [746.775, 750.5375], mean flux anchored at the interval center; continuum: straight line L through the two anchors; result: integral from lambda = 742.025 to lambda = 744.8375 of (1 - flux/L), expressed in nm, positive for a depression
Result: 0.660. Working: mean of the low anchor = 3.71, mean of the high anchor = 7.6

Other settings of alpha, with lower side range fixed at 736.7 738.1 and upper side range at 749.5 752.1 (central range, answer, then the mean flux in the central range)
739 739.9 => 0.12 nm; 3.4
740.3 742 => 0.08 nm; 3.79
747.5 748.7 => 0.14 nm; 3.69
